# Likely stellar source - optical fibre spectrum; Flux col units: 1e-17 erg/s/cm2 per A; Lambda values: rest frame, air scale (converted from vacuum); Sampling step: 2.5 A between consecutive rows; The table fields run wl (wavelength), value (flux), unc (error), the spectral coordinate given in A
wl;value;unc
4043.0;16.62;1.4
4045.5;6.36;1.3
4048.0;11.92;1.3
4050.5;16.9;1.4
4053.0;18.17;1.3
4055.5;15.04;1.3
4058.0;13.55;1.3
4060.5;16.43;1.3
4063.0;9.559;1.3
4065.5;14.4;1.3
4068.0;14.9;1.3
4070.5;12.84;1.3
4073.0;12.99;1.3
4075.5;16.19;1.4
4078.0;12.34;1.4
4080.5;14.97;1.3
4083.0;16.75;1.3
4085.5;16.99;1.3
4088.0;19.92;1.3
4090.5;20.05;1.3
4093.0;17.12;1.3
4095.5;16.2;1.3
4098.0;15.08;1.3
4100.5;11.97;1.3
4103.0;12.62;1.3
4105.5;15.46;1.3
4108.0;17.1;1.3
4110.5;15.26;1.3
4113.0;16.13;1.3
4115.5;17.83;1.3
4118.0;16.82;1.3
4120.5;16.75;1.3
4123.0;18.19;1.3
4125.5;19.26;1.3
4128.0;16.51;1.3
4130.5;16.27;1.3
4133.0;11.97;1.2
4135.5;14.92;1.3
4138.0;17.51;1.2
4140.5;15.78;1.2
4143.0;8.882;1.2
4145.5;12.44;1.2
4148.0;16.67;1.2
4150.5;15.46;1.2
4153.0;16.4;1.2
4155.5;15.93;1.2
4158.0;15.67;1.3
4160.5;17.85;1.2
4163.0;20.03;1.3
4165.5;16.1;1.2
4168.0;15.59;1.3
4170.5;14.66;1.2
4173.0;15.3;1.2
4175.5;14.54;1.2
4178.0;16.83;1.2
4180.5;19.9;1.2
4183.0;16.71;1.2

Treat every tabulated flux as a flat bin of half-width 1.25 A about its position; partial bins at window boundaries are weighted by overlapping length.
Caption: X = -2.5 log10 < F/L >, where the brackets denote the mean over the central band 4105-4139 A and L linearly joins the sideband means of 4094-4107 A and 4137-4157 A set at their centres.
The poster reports -0.13 mag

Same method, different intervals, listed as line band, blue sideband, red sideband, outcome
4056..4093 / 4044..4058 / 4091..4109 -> -0.05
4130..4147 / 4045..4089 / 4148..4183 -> 0.15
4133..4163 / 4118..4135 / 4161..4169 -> 0.11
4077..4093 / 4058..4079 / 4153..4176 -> -0.19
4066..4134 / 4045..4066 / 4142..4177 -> -0.10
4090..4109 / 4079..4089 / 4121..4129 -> 0.12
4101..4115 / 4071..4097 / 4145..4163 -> 0.07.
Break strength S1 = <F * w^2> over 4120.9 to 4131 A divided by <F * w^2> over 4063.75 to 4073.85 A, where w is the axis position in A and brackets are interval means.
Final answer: 1.3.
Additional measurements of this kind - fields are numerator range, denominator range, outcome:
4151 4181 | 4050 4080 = 1.20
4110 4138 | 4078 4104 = 1.04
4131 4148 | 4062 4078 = 1.07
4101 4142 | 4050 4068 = 1.12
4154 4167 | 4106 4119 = 1.06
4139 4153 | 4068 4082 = 1.04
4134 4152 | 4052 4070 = 1.05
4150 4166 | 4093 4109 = 1.17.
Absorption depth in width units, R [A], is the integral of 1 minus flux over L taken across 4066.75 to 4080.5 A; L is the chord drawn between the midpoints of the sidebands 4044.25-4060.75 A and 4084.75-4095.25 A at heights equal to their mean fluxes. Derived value 2.1 A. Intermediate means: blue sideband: 13.9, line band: 14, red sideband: 18.4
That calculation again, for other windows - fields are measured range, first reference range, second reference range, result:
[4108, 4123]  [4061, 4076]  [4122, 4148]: -2.1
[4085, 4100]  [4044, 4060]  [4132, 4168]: -2.9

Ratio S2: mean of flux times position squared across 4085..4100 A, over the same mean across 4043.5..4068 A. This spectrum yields 1.3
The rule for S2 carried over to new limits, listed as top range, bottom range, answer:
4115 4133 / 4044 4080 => 1.27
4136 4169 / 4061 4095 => 1.06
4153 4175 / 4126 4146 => 1.14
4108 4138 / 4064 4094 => 1.07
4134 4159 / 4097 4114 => 1.03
